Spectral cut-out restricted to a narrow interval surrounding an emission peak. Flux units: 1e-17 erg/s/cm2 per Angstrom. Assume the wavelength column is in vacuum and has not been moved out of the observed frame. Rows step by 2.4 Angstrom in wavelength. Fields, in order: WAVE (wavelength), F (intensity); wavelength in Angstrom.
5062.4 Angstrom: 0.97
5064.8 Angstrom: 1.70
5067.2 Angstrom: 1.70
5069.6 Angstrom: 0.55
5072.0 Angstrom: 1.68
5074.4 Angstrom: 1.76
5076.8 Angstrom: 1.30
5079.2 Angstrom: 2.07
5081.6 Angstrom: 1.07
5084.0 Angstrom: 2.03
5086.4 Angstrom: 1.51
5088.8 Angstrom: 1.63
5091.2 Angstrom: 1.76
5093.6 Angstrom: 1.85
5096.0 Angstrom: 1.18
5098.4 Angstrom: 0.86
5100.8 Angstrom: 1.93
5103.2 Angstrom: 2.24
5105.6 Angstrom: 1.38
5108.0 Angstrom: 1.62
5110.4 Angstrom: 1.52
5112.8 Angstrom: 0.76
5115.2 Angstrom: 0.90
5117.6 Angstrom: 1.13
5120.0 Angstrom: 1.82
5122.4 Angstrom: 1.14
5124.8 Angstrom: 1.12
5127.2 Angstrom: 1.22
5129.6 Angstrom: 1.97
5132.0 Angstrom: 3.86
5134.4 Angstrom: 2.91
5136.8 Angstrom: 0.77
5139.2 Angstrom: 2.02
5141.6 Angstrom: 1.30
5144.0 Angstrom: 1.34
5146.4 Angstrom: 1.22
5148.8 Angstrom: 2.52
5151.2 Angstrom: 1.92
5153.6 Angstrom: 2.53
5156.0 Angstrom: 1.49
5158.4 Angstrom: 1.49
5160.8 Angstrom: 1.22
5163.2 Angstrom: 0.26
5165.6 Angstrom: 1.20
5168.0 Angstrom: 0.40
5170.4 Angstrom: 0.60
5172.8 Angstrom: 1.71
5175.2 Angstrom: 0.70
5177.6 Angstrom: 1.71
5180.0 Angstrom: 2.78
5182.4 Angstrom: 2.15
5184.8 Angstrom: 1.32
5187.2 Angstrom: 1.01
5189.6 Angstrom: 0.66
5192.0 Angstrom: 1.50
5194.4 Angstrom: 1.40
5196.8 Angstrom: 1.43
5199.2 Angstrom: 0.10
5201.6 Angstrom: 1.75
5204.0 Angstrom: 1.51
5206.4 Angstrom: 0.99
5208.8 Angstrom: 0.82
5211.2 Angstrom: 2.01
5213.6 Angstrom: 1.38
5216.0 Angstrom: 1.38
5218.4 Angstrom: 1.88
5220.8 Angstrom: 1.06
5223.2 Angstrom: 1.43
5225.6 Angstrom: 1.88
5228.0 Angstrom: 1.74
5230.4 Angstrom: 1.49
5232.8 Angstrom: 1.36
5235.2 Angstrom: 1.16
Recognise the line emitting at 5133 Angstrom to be [O III]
